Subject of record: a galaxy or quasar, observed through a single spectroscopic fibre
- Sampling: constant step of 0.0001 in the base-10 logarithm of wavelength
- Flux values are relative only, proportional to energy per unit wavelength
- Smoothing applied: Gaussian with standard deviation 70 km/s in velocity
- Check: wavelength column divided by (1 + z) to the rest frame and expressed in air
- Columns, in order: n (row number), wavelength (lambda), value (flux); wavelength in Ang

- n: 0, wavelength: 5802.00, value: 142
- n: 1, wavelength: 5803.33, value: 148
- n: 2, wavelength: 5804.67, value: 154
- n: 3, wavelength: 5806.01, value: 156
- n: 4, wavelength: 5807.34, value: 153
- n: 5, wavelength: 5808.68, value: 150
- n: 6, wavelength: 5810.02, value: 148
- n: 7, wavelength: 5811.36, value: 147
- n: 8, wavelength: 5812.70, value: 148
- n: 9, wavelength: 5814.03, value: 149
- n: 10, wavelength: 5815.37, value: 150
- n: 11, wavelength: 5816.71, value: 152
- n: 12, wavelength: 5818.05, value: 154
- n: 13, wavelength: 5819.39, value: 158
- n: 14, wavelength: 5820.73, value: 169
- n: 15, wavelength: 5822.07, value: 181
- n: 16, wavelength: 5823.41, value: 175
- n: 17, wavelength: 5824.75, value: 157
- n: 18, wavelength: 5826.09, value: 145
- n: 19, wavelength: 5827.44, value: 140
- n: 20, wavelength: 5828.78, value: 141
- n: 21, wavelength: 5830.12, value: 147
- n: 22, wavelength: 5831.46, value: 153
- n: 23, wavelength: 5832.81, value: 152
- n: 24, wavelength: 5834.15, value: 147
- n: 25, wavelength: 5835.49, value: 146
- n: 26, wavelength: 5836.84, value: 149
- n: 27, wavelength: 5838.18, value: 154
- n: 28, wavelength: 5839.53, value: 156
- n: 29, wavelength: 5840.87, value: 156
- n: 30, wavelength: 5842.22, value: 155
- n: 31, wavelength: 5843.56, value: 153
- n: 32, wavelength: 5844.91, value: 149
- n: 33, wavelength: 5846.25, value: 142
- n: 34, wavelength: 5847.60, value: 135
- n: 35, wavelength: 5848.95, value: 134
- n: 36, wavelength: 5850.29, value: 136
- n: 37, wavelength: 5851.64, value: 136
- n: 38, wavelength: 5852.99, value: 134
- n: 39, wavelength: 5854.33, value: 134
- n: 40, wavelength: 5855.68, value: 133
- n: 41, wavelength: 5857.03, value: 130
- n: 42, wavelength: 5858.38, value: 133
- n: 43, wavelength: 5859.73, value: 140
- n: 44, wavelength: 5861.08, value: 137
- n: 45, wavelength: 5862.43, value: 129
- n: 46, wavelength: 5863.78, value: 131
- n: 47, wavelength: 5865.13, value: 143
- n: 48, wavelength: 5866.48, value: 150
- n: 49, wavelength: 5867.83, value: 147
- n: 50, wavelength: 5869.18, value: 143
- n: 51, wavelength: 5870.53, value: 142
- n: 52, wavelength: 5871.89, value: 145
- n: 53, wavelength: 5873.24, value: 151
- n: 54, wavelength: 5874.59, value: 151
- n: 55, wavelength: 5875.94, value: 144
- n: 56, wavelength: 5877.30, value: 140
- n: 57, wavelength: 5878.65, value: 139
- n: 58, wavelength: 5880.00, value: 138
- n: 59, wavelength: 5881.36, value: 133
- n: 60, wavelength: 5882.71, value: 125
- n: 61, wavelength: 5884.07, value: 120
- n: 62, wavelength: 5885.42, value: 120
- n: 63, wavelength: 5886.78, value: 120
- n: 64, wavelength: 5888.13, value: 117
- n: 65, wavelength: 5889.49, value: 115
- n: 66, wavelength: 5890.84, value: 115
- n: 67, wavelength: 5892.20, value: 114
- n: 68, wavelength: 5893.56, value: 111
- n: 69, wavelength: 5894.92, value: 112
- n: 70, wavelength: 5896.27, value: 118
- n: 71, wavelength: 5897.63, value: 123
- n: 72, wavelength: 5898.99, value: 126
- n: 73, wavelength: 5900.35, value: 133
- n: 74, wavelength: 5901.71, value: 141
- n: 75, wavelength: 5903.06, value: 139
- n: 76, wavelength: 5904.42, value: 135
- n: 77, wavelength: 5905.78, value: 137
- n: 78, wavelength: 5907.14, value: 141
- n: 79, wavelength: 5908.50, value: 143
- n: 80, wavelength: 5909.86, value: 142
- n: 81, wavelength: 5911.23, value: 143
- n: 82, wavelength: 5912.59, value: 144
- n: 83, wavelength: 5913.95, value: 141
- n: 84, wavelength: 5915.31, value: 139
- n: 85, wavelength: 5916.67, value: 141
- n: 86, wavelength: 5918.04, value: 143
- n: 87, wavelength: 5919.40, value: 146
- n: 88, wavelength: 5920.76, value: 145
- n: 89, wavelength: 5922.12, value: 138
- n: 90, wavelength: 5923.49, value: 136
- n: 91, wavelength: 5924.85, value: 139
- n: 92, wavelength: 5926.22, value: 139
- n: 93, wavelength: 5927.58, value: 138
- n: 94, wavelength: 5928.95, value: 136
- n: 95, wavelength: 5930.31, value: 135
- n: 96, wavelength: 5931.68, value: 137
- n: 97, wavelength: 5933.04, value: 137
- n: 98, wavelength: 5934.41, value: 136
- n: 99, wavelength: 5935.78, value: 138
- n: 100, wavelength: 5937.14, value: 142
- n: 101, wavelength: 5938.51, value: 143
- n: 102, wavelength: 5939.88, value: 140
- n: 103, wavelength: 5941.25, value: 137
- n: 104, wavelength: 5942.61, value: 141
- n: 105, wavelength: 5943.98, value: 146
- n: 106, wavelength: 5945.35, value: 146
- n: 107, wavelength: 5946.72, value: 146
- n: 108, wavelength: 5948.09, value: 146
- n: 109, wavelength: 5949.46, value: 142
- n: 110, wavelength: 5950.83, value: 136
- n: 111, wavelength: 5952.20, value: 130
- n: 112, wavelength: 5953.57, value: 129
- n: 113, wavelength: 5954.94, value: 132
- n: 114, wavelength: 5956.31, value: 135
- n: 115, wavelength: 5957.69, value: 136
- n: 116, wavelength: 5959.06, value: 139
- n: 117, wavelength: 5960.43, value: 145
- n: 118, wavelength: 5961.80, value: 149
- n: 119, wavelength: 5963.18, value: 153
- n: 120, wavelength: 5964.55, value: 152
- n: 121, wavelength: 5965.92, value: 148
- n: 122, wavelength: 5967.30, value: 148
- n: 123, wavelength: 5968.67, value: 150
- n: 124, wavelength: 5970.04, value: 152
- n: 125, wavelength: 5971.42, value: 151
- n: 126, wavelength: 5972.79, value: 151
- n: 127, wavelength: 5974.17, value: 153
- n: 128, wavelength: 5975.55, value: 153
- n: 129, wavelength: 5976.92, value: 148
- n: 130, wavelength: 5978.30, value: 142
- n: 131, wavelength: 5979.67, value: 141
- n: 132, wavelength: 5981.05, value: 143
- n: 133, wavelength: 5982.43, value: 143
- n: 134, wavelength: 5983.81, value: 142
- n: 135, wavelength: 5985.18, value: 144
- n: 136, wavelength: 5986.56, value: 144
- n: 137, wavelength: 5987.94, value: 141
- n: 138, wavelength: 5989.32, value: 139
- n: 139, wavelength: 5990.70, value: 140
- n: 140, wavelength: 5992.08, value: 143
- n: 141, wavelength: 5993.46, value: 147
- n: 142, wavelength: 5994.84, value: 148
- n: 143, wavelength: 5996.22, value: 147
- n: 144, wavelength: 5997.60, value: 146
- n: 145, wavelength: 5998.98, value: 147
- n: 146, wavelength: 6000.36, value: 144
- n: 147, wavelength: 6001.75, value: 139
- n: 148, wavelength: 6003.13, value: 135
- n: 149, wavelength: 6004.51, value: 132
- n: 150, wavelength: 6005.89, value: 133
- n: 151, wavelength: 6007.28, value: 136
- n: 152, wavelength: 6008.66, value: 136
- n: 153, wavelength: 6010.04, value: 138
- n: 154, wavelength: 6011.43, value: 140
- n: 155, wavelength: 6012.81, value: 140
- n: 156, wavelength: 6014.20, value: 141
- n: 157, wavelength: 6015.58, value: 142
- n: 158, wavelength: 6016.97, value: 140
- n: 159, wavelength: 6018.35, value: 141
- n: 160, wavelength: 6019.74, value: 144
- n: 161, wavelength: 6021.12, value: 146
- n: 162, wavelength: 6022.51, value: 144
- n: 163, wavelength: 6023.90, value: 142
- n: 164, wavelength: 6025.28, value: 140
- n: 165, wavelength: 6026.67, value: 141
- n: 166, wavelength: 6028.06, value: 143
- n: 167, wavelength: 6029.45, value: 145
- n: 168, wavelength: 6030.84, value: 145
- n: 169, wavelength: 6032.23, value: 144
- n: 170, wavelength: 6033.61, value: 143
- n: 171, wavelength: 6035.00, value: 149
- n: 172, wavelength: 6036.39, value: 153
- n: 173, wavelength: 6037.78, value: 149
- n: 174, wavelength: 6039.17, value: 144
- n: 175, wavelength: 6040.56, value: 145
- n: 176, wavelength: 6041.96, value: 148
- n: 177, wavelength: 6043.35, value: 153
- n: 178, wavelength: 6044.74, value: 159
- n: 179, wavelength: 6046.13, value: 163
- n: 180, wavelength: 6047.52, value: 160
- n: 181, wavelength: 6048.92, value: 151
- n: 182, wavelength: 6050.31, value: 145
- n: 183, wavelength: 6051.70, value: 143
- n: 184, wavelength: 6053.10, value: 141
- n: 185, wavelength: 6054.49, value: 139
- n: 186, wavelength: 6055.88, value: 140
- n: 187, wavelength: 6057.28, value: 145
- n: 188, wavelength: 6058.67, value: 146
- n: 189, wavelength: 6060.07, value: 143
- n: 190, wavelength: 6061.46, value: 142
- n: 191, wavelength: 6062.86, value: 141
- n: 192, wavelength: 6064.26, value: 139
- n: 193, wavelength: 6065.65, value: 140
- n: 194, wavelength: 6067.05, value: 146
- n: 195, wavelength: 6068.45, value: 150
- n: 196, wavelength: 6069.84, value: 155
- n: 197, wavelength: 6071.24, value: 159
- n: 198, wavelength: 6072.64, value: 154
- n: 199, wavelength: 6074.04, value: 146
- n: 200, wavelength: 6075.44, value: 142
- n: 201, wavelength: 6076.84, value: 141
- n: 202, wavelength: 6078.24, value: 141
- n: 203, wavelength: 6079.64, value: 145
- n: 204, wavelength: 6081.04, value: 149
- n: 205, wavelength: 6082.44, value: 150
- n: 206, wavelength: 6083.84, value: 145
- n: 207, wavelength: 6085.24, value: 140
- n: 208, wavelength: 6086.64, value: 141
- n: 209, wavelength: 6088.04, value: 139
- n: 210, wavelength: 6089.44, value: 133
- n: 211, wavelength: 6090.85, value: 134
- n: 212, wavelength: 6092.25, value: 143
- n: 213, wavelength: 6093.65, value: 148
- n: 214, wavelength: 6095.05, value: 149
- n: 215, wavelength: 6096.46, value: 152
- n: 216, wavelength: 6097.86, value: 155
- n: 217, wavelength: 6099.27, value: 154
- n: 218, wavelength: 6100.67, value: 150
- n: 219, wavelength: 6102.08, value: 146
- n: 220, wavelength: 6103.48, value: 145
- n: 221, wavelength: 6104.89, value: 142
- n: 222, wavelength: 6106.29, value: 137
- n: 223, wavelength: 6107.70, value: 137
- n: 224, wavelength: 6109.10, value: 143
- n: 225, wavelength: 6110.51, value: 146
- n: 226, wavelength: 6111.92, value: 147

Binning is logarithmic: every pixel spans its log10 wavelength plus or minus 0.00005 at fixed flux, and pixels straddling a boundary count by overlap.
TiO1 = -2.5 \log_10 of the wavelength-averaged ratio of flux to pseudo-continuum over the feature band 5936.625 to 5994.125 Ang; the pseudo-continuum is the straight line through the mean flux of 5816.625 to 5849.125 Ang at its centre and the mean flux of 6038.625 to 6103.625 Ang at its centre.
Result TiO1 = 0.04 mag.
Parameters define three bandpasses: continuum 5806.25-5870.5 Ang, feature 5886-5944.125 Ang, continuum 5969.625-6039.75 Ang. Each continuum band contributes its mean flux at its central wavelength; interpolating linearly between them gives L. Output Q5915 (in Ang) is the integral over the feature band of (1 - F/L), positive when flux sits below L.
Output 4.3 Ang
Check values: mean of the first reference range 147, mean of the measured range 134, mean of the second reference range 143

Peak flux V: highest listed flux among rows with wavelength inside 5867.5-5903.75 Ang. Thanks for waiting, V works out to 151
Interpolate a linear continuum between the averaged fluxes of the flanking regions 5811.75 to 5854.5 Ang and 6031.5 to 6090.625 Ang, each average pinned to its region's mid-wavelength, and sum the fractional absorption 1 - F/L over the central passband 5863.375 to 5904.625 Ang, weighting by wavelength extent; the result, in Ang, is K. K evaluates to 4.8 Ang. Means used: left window 150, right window 146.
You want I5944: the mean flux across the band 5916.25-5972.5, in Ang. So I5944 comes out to 141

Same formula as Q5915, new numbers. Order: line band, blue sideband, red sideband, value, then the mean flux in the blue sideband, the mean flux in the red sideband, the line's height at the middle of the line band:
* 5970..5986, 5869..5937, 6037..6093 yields -0.80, 134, 146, 140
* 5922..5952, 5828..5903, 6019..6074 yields 0.22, 137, 147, 141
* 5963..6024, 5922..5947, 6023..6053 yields 0.16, 139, 148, 144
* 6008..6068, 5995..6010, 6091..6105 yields -0.75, 140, 148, 143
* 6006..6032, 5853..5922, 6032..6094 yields 0.34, 134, 146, 143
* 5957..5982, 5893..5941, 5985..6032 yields -1.43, 137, 142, 139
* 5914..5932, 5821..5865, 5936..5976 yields 0.58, 145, 144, 144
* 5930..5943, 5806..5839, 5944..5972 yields 0.55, 153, 143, 145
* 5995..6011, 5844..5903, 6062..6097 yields 0.08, 133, 145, 140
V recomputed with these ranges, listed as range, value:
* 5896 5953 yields 146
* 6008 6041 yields 153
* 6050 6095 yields 159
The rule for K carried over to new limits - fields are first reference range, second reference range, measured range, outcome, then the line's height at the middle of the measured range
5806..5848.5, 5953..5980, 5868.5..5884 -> 0.98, 150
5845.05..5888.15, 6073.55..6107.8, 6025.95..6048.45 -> -1.04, 142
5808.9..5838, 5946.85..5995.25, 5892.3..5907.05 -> 2.05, 148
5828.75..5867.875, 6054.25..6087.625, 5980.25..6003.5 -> 0.16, 144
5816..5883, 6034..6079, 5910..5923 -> 0.34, 146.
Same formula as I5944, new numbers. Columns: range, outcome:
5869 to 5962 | 136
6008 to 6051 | 146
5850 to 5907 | 132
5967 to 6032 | 143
